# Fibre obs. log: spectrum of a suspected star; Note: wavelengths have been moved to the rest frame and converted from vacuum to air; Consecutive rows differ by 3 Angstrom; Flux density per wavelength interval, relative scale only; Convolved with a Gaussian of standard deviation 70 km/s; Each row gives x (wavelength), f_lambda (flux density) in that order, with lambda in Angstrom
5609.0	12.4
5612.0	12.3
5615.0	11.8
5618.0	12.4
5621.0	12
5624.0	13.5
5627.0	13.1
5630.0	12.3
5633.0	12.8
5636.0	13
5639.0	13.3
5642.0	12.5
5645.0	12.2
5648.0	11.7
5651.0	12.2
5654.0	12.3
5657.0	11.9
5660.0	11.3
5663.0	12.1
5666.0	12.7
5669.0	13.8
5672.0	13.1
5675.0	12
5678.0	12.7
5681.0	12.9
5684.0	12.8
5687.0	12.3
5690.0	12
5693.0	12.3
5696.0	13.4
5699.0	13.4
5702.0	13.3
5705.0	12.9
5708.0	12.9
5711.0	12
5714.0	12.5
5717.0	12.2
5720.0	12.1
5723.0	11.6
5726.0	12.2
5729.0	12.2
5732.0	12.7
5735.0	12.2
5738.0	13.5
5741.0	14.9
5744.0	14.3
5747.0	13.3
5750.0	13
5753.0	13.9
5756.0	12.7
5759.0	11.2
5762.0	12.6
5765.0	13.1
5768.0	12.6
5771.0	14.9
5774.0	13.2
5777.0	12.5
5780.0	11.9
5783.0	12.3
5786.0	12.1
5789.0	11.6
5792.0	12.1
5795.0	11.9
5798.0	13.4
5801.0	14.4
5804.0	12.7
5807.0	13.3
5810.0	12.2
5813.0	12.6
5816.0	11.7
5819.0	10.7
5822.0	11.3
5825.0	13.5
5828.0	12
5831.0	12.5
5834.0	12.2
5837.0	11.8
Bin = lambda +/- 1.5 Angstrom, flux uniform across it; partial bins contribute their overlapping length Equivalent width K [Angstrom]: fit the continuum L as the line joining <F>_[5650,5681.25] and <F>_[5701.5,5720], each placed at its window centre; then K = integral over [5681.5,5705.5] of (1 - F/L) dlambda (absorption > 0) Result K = -0.6 Angstrom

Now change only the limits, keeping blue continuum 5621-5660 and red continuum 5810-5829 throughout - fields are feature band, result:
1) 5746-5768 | -1.2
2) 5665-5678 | -0.5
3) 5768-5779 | -1.1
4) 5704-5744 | -1.3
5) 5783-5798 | -0.1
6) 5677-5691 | -0.2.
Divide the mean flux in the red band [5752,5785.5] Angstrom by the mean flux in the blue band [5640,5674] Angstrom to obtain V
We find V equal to 1.03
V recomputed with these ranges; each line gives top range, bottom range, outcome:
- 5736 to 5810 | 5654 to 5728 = 1.04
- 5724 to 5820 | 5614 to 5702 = 1.02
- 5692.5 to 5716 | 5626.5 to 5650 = 1.02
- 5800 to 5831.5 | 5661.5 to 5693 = 0.98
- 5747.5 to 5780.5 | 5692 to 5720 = 1.01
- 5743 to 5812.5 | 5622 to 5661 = 1.03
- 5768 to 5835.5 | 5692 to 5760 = 0.97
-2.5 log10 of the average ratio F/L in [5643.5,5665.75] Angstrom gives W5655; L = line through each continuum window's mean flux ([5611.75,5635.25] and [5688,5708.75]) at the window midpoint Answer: 0.060 mag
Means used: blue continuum 12.6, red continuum 12.9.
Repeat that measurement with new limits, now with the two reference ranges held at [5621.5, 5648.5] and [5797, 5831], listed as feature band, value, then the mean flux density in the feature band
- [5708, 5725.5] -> 0.041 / 12.2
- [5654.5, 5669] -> 0.042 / 12.2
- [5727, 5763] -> -0.037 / 13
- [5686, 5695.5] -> 0.029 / 12.3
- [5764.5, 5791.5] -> -0.008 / 12.7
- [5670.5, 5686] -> -0.001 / 12.7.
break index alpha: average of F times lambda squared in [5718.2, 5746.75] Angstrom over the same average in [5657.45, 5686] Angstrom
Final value 1.05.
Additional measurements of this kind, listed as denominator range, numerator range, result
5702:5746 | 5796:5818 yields 1.03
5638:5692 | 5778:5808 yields 1.06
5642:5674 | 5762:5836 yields 1.07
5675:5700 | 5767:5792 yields 1.03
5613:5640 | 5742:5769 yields 1.07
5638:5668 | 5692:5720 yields 1.06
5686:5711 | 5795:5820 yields 1.03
